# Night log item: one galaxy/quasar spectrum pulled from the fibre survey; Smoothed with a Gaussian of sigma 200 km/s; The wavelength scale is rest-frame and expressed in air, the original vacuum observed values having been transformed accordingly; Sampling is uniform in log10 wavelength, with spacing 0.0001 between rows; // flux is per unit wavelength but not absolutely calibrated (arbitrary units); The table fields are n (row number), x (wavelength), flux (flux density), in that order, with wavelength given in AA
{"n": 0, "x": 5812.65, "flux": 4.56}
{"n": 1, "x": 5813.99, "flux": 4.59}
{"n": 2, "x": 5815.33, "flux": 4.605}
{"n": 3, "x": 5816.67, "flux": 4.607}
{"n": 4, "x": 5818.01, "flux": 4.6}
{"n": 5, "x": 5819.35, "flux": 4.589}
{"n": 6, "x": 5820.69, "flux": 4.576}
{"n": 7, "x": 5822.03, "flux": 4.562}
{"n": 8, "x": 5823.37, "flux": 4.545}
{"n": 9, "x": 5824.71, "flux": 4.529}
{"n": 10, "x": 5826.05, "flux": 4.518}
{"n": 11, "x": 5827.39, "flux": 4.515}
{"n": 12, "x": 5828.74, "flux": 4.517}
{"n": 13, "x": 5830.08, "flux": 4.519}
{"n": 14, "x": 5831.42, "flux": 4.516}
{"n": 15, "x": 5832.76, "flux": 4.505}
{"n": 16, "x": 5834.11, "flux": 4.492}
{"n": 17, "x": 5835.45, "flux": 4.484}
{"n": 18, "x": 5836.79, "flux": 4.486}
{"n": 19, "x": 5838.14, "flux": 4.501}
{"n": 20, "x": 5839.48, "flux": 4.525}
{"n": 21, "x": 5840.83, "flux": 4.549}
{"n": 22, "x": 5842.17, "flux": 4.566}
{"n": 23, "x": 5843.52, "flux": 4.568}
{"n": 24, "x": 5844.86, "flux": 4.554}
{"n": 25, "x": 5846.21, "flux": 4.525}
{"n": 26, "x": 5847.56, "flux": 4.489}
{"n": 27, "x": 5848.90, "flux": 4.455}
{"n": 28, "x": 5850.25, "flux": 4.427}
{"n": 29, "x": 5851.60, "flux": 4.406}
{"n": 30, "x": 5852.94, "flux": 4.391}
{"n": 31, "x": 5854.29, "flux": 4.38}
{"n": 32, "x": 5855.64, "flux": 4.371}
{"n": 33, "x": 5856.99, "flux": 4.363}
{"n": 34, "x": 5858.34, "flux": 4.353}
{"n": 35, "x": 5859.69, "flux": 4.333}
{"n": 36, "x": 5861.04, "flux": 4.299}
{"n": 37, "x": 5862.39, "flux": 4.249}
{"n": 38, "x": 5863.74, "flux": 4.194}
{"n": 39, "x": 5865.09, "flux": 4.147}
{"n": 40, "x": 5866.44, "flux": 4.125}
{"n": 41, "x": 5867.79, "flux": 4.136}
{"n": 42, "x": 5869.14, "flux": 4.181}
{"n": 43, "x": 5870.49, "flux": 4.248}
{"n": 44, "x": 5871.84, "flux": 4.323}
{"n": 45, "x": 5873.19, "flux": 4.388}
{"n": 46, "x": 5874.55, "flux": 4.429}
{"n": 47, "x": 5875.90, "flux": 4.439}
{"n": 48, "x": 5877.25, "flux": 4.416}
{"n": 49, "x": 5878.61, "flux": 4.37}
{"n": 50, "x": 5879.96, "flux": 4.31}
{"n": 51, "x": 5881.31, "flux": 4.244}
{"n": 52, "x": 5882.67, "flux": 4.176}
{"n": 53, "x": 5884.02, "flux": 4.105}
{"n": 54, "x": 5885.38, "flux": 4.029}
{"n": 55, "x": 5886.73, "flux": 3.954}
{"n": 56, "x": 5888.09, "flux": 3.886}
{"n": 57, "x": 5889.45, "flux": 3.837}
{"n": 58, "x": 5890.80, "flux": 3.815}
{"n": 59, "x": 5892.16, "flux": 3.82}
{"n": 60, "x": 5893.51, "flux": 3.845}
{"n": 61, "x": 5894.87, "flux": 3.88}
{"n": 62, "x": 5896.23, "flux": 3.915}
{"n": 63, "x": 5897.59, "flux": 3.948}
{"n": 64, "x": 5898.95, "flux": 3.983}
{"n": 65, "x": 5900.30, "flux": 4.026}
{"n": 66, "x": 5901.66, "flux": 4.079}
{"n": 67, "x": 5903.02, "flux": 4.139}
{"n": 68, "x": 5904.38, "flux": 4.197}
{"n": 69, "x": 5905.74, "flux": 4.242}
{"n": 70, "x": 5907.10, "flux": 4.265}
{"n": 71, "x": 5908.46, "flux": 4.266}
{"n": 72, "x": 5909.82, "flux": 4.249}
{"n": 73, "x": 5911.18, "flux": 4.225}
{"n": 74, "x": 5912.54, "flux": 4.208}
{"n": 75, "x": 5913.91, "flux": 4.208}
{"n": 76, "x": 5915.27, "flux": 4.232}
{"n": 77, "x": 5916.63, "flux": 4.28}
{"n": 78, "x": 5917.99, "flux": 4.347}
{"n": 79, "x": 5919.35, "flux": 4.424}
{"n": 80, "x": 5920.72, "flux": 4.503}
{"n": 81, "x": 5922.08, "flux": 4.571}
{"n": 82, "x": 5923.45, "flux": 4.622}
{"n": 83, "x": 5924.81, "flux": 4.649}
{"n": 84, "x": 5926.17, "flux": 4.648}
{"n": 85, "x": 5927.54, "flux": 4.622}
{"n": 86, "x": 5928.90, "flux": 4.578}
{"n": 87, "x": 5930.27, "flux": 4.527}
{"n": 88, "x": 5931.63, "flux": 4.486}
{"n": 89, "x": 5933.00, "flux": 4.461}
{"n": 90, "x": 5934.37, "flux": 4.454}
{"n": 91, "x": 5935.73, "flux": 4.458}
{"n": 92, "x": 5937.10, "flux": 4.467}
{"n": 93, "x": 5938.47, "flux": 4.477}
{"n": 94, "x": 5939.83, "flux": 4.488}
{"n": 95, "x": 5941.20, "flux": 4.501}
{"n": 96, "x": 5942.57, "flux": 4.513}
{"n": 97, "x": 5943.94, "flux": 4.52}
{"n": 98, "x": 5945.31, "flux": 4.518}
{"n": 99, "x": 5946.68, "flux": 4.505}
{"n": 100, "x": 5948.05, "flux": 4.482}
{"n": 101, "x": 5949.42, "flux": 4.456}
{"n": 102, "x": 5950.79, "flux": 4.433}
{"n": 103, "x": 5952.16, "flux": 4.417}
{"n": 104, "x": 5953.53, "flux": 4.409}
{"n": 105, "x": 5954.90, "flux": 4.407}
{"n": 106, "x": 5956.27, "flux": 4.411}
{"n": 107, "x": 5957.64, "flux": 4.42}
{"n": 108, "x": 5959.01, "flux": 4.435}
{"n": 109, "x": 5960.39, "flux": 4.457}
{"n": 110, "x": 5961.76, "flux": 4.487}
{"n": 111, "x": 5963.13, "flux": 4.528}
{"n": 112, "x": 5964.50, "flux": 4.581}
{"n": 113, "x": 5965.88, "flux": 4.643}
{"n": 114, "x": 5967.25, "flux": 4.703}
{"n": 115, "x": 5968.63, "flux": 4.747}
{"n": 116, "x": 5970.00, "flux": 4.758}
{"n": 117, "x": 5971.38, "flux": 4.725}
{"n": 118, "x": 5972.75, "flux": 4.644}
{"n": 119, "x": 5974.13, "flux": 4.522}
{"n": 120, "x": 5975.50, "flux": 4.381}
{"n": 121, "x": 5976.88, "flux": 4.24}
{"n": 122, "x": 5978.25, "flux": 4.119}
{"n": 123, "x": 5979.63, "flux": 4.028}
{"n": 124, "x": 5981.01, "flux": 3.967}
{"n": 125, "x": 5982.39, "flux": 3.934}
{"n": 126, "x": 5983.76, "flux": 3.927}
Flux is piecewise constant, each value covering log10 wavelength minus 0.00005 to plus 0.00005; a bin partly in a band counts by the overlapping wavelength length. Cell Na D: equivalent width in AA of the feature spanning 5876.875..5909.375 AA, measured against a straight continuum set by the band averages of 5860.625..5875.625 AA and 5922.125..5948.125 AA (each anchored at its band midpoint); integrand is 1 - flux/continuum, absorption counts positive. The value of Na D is 2.12 AA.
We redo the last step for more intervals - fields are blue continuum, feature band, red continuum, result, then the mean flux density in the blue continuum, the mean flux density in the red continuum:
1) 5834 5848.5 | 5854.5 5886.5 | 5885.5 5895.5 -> -1.0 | 4.52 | 3.87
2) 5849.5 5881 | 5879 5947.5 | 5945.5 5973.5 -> 2.4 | 4.32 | 4.53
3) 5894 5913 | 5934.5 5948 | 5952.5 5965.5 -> -0.4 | 4.11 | 4.46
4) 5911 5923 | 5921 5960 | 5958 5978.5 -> -0.6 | 4.34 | 4.54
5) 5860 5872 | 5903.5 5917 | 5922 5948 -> 0.5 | 4.21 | 4.53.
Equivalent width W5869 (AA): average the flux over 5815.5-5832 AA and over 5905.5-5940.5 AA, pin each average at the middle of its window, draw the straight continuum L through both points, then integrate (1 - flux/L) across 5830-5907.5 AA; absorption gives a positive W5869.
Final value 4.0 AA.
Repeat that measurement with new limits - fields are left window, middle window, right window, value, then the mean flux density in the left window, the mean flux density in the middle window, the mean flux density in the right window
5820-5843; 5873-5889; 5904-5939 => 0.87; 4.52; 4.22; 4.41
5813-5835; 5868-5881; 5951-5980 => 0.55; 4.55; 4.34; 4.48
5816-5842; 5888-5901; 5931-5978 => 1.79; 4.53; 3.9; 4.5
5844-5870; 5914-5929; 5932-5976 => -0.10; 4.34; 4.49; 4.51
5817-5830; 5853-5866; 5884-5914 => 0.03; 4.55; 4.3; 4.04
